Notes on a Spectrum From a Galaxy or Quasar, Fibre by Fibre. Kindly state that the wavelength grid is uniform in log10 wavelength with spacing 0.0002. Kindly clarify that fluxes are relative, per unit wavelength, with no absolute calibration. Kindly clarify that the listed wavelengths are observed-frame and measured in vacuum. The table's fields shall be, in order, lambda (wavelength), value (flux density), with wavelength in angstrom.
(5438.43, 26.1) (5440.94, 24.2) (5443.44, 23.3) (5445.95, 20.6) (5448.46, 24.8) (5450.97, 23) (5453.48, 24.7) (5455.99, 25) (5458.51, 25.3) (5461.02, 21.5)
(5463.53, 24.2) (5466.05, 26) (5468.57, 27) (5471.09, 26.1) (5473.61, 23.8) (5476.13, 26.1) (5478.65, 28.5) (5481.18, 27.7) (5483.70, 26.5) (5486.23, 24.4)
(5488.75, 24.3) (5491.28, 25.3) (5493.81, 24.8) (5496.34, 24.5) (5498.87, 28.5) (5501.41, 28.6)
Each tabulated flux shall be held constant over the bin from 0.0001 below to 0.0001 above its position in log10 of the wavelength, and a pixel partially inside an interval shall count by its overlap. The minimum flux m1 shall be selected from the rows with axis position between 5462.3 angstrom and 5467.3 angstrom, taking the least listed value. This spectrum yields 24.2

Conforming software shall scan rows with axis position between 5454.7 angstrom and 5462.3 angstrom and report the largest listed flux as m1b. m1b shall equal 25.3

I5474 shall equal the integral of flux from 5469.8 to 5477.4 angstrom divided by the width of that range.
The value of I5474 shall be 25.4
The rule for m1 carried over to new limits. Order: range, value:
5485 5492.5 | 24.3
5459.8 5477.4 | 21.5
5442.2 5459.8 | 20.6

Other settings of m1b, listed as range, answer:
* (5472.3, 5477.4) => 26.1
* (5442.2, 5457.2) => 25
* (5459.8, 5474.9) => 27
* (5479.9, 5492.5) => 27.7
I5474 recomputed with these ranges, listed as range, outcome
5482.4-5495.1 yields 25.1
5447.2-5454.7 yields 24.2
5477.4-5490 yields 26.3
